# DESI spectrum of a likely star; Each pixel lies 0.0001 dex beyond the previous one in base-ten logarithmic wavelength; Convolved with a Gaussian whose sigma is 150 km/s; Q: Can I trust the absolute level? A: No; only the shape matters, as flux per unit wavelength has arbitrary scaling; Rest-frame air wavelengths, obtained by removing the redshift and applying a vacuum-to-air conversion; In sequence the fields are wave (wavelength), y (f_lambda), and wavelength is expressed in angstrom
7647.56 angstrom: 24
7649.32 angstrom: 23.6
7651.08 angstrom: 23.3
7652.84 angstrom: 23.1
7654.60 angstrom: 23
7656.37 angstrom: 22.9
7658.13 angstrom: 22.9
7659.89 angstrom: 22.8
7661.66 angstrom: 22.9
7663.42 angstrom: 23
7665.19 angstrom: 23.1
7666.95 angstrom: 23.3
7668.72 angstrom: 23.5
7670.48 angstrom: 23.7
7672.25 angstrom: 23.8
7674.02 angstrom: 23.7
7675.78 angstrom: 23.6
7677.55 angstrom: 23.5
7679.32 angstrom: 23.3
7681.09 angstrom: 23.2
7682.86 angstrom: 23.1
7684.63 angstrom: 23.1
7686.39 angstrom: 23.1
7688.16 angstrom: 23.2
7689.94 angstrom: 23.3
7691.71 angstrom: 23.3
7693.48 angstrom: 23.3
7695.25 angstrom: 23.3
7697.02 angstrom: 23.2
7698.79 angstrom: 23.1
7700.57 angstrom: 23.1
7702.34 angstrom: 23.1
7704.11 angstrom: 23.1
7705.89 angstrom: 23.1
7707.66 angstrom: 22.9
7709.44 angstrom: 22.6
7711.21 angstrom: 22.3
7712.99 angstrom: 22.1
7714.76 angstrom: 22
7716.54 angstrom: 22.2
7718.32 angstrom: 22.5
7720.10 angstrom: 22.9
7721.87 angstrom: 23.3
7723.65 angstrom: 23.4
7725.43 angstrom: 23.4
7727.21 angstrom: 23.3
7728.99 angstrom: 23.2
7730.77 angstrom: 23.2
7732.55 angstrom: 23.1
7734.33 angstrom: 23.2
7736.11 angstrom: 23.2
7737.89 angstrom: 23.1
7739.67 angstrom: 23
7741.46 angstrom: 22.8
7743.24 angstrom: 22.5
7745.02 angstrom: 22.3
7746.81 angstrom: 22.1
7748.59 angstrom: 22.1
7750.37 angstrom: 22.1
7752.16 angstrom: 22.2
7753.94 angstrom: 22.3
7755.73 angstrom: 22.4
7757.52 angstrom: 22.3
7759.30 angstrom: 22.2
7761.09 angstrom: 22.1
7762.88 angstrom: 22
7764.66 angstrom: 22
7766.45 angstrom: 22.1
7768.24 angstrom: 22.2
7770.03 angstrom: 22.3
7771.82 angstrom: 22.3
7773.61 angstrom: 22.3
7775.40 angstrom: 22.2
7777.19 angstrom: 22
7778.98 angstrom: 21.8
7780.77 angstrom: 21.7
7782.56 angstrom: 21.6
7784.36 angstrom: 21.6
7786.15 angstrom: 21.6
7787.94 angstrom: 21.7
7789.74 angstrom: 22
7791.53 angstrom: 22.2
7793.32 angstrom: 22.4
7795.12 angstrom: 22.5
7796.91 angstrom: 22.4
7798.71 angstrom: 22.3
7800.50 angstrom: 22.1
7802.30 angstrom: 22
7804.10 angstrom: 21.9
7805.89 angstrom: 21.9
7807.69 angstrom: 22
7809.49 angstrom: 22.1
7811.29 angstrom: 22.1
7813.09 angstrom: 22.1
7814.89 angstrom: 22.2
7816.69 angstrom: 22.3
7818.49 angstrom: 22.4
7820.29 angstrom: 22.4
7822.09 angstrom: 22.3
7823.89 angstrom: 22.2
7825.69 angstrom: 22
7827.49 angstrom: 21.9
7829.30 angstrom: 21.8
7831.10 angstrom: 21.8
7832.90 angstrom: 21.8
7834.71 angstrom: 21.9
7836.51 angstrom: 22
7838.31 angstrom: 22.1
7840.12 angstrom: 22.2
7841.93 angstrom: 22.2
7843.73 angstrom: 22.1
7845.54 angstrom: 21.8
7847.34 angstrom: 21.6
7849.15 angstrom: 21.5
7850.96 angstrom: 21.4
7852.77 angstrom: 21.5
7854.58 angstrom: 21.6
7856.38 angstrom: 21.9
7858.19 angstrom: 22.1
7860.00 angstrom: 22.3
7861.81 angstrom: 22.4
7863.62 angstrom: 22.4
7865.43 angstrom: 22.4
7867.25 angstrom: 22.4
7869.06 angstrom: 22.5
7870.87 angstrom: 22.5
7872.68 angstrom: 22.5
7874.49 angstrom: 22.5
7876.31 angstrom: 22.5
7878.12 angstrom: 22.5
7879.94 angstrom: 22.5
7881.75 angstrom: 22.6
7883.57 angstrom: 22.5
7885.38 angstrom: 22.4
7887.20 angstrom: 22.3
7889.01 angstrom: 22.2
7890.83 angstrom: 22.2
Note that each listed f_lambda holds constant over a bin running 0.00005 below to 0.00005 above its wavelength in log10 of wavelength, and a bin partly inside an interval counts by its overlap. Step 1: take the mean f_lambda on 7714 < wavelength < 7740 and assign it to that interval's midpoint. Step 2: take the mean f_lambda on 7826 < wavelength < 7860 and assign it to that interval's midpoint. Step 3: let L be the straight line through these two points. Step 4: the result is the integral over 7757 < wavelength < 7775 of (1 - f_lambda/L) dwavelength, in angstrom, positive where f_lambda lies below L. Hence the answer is 0.4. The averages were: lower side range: 23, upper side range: 21.9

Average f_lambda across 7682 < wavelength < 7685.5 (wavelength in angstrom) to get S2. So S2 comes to 23.1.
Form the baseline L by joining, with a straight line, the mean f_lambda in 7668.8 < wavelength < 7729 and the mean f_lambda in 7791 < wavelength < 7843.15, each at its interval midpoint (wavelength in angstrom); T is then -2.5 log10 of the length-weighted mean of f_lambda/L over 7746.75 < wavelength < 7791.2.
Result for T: 0.02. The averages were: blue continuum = 23.1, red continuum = 22.1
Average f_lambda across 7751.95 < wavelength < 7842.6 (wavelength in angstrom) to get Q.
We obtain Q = 22.1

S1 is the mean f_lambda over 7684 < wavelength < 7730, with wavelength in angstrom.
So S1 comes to 23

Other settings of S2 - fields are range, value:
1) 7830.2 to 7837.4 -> 21.9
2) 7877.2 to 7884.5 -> 22.5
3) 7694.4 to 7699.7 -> 23.2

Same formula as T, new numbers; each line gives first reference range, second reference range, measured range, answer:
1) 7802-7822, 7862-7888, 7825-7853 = 0.021 mag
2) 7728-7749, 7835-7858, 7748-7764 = 0.023 mag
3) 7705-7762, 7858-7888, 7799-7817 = 0.023 mag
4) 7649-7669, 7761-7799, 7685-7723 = -0.010 mag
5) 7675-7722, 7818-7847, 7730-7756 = 0.002 mag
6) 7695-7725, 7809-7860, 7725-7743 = -0.021 mag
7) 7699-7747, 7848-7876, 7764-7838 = 0.019 mag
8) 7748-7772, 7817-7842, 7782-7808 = 0.005 mag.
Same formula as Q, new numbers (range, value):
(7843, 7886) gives 22.2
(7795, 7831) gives 22.1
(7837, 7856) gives 21.8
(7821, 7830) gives 22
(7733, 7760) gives 22.5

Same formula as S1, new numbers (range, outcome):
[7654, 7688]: 23.2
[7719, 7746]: 23.1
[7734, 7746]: 22.8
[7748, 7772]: 22.2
